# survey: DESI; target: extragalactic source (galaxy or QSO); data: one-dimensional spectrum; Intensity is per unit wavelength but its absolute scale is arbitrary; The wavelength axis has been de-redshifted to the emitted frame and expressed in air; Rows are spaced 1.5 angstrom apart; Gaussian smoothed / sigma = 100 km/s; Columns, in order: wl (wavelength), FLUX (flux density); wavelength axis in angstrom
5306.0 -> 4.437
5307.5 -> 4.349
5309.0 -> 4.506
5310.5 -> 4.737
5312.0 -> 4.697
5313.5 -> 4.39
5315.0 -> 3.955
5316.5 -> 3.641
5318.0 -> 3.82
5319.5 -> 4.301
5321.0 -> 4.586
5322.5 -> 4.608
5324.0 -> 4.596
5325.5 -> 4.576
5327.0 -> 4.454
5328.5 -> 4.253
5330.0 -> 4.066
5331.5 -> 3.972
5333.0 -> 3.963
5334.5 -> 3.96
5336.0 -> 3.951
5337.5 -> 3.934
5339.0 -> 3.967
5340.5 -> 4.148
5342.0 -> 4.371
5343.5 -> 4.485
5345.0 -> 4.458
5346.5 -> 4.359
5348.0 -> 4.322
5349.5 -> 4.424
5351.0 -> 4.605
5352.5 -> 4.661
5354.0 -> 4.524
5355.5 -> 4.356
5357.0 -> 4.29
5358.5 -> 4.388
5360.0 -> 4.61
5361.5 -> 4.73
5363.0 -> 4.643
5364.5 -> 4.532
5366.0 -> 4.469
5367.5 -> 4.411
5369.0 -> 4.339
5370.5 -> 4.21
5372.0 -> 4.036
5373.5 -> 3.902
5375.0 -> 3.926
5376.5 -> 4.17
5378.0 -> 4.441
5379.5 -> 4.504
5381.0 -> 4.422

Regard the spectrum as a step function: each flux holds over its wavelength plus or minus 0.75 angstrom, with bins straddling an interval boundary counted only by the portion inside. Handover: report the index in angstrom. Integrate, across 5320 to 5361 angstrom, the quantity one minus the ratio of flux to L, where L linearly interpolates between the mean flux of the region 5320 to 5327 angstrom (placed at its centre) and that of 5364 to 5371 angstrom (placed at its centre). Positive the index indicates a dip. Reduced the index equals 1.5 angstrom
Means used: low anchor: 4.57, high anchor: 4.39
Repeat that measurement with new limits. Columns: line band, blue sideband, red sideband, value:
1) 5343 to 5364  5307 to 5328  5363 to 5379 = -0.9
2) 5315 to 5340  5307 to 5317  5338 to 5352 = 1.1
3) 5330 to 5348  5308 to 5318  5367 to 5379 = 0.4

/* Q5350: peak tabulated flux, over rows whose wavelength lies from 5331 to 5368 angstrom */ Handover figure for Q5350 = 4.73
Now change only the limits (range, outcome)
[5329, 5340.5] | 4.148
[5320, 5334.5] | 4.608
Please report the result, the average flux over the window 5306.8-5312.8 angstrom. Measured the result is 4.57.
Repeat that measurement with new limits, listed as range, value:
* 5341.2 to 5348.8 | 4.4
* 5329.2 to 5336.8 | 3.98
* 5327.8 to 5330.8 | 4.15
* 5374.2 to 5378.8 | 4.18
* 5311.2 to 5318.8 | 4.11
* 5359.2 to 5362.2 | 4.66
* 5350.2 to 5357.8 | 4.49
